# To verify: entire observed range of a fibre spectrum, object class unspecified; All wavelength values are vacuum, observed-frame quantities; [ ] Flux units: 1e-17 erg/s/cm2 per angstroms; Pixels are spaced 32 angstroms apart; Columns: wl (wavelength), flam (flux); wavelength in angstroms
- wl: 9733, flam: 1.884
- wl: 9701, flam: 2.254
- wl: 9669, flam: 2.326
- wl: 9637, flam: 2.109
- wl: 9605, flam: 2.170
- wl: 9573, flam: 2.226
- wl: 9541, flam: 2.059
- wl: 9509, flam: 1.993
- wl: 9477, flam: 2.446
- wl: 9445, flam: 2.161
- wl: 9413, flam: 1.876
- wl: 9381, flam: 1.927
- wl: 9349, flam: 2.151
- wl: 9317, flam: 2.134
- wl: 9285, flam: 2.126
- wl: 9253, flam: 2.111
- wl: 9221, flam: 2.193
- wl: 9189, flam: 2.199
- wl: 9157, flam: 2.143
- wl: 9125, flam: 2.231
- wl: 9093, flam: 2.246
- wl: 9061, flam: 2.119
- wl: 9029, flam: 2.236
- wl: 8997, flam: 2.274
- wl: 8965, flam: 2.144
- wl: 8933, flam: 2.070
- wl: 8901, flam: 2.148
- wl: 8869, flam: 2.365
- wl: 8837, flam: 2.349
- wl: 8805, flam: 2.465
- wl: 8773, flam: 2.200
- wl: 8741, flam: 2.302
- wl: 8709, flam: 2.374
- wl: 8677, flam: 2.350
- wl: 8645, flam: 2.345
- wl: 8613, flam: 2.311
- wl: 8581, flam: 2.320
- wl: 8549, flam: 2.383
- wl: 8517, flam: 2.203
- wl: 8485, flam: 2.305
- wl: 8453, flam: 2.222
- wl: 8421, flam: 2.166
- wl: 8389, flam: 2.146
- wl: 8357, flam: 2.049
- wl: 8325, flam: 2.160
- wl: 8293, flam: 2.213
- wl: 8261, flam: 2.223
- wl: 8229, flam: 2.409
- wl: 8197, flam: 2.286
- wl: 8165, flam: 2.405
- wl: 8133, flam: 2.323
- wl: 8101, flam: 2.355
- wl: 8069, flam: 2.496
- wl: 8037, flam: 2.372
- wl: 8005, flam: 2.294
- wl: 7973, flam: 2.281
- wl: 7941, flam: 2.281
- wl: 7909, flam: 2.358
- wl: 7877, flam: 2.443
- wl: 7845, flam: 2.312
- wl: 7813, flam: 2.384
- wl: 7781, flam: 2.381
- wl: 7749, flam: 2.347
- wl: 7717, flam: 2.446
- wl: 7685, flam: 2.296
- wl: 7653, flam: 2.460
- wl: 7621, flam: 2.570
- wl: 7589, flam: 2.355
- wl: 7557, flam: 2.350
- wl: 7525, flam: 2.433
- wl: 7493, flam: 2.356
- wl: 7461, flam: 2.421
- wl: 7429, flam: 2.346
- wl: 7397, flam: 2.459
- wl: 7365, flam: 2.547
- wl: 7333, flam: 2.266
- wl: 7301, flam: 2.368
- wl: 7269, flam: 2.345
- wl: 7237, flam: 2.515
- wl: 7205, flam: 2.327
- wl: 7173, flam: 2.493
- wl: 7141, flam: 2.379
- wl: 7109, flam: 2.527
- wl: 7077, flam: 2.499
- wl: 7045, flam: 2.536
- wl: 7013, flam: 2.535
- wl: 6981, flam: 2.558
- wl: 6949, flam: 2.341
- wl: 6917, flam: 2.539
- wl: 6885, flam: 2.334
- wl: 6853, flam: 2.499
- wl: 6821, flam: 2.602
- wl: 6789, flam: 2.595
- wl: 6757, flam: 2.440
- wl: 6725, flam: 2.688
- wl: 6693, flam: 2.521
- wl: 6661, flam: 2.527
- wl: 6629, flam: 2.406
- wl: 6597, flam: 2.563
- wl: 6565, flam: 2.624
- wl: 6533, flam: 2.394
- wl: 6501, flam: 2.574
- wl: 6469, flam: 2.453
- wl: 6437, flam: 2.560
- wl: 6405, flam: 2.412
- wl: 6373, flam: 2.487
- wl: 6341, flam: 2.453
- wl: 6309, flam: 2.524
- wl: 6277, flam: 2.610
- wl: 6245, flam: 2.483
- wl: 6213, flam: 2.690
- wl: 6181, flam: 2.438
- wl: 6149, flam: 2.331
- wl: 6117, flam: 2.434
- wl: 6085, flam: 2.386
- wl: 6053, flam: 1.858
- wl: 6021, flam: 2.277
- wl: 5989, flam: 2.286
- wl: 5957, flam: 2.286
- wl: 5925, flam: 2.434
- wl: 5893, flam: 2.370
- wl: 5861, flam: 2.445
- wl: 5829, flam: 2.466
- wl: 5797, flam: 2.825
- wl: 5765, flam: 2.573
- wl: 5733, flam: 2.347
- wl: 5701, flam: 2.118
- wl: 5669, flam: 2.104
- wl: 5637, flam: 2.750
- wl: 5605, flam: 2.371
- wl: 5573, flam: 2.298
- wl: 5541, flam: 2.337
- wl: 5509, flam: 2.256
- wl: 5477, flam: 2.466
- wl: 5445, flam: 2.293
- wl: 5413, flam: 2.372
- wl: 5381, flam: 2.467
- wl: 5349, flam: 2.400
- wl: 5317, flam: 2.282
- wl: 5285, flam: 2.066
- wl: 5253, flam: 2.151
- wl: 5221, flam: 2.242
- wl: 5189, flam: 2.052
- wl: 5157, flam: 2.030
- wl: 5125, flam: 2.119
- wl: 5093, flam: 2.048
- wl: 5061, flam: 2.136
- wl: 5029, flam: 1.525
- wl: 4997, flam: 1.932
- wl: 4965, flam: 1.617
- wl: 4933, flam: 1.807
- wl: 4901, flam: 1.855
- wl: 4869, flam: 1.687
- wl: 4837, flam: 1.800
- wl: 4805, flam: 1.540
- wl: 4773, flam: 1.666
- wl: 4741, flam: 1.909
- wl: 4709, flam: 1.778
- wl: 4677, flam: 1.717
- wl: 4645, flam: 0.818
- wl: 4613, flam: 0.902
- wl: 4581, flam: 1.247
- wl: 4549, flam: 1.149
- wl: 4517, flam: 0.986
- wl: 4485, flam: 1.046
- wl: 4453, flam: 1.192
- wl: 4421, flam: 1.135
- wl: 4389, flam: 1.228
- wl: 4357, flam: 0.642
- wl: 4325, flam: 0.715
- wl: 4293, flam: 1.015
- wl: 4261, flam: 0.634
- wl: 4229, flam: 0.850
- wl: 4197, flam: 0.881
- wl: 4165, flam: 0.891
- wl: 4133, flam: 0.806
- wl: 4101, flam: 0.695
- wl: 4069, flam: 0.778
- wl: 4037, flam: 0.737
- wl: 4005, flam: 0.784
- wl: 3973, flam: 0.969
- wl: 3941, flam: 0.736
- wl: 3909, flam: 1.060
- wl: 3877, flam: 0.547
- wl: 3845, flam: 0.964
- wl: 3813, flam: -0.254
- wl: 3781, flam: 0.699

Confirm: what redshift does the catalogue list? 0.169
